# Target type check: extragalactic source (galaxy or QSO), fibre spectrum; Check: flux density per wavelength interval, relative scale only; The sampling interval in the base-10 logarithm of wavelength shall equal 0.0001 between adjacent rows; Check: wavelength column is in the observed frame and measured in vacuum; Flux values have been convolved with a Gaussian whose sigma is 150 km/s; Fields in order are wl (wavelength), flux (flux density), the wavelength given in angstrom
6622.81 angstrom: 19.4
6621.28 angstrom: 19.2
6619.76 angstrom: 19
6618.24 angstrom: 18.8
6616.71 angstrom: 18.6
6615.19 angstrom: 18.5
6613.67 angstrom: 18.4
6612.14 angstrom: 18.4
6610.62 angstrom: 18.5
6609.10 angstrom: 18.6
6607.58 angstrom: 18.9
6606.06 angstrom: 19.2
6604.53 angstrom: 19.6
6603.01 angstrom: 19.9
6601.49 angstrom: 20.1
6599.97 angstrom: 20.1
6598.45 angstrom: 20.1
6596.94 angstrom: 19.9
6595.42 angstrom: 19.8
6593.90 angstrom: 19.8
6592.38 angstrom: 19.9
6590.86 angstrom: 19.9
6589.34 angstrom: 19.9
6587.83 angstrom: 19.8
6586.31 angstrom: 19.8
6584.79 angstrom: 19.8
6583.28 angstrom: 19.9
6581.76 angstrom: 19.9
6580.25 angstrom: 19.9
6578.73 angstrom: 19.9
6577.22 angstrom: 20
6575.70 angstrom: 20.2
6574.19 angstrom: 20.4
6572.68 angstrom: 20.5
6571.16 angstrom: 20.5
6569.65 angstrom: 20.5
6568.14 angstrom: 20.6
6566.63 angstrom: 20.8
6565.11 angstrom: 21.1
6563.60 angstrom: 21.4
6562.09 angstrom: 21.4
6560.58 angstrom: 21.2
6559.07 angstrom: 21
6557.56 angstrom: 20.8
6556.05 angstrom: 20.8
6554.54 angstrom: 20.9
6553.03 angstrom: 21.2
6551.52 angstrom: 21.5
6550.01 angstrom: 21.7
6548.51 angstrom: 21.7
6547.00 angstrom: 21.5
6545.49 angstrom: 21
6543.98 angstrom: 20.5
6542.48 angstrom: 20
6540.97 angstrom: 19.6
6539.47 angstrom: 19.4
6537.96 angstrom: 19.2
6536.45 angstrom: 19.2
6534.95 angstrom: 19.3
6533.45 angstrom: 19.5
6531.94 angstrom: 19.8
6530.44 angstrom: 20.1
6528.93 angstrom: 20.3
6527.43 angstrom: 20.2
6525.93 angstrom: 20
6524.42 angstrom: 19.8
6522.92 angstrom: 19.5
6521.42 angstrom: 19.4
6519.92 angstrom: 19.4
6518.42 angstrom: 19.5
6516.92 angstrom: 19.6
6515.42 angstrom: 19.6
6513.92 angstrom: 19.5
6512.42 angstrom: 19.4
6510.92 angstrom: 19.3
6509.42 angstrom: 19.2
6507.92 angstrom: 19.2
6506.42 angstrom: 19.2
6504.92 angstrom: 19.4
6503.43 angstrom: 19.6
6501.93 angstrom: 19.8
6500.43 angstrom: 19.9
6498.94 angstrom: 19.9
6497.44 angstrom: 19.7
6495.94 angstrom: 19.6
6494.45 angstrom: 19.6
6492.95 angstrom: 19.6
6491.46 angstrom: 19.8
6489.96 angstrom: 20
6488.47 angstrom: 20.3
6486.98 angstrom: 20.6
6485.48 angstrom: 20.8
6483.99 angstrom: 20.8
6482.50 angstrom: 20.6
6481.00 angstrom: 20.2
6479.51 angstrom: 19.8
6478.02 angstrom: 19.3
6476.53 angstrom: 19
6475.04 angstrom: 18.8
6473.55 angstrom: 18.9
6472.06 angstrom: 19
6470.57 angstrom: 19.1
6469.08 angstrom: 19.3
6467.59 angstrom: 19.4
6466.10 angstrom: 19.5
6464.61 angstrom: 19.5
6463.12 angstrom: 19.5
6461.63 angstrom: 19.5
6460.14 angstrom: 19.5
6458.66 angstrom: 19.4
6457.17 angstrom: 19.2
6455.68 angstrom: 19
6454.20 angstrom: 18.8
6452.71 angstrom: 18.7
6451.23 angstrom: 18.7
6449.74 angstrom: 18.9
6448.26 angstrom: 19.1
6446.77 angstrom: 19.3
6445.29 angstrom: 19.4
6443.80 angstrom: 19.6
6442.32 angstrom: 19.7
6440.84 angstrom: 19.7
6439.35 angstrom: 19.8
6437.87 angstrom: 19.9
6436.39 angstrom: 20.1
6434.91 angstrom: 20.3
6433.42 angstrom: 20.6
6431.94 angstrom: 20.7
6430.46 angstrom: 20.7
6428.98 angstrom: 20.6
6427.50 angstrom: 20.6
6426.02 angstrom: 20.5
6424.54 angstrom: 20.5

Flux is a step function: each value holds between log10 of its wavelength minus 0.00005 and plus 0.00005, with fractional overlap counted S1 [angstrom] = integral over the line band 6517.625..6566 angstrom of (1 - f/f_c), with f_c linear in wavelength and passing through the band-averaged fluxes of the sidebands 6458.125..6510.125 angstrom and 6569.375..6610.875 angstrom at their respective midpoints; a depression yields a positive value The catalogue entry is -1.53 angstrom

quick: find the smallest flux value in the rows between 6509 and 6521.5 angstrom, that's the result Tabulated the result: 19.2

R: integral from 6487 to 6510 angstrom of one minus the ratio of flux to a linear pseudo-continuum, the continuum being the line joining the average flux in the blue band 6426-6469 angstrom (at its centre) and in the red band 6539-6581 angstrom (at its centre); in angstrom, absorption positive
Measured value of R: 0.5 angstrom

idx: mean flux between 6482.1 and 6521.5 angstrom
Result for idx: 19.8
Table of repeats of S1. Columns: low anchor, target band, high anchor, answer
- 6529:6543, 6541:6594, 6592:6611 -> -2.6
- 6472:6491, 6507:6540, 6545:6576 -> 1.5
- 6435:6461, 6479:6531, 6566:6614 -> -0.7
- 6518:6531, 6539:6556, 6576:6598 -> -0.9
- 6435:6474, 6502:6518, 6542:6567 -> 0.7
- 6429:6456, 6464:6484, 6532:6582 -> 0.4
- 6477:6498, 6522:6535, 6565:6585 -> 0.2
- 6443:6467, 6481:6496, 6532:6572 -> -0.4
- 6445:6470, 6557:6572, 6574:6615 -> -1.1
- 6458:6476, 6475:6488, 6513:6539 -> -0.5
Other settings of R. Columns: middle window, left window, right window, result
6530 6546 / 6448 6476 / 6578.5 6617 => -0.34 angstrom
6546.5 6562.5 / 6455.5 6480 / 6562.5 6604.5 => -1.04 angstrom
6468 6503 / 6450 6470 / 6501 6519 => -0.76 angstrom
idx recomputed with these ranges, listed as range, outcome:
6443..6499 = 19.5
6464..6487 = 19.6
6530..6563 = 20.5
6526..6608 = 20.3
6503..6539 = 19.5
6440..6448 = 19.5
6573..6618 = 19.6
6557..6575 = 20.9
